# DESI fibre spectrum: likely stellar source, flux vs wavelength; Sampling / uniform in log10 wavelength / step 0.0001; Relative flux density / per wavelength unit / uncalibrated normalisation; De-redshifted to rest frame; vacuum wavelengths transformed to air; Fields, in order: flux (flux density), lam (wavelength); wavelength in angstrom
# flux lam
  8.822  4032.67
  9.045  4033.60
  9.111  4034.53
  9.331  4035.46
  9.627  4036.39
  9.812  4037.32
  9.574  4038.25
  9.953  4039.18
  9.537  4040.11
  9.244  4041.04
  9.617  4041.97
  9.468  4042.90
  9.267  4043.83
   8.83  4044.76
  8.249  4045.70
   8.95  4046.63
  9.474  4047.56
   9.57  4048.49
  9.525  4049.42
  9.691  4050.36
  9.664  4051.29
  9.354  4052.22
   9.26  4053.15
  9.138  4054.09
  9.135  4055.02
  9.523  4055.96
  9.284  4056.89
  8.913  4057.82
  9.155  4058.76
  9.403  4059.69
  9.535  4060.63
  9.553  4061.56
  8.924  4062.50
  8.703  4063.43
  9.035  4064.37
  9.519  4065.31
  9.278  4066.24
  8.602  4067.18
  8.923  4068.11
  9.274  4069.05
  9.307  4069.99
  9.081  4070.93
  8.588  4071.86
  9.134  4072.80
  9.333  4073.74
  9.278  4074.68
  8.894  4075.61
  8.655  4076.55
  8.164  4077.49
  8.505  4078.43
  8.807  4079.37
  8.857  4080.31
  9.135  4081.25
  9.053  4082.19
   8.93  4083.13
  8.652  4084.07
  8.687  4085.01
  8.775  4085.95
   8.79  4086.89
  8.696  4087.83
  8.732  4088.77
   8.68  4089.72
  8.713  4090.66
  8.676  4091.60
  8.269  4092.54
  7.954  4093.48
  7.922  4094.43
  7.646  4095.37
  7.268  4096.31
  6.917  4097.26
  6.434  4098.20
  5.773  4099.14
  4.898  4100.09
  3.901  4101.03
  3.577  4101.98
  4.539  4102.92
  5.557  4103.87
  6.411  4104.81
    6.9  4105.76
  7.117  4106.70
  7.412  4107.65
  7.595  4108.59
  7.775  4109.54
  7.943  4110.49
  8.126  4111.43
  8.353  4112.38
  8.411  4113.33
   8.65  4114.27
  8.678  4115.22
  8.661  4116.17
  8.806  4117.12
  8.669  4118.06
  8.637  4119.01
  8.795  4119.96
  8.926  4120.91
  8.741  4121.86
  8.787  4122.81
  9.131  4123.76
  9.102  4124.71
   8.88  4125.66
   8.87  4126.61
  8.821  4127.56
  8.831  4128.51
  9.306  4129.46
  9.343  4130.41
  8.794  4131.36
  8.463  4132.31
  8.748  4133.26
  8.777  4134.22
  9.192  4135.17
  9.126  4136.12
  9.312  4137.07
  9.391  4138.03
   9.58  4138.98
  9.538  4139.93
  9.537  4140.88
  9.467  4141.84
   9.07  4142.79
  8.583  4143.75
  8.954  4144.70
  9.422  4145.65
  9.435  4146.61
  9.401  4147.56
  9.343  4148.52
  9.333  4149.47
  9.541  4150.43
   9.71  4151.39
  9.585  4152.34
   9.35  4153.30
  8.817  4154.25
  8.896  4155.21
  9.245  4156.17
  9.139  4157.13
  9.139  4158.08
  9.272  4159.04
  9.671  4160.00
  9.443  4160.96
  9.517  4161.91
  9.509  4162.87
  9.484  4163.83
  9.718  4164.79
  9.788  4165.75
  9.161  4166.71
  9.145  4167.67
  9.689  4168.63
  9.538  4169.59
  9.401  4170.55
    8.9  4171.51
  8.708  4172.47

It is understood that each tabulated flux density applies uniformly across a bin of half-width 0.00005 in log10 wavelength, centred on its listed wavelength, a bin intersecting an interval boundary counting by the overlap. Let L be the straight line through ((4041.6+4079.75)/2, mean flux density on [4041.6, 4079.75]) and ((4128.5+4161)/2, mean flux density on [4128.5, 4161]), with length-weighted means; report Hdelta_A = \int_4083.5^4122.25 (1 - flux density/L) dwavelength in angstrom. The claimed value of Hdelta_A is 6.45 angstrom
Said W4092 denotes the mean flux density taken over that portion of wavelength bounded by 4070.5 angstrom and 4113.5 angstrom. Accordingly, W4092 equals 7.81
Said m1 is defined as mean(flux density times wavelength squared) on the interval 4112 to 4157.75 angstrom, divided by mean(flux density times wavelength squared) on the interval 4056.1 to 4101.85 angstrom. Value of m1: 1.1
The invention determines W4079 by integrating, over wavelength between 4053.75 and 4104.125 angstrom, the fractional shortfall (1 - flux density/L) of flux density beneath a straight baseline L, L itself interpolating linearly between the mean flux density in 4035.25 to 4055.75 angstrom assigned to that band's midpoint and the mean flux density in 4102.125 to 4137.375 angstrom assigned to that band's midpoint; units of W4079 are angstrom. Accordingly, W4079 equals 3.3 angstrom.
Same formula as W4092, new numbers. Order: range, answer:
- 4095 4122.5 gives 7.29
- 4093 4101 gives 6.69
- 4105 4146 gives 8.71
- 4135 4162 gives 9.31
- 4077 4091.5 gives 8.74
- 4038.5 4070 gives 9.26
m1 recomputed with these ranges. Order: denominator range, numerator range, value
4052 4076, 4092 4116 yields 0.78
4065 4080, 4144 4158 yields 1.08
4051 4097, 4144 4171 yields 1.10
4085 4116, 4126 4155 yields 1.27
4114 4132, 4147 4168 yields 1.08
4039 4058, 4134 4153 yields 1.05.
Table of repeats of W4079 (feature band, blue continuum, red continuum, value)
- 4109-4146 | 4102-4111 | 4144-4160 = -4.9 angstrom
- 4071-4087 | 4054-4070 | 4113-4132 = 0.4 angstrom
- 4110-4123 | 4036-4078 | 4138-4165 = 1.0 angstrom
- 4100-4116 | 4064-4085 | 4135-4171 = 3.9 angstrom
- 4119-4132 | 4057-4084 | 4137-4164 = 0.4 angstrom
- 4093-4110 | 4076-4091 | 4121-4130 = 4.6 angstrom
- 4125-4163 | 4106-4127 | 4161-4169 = -0.7 angstrom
